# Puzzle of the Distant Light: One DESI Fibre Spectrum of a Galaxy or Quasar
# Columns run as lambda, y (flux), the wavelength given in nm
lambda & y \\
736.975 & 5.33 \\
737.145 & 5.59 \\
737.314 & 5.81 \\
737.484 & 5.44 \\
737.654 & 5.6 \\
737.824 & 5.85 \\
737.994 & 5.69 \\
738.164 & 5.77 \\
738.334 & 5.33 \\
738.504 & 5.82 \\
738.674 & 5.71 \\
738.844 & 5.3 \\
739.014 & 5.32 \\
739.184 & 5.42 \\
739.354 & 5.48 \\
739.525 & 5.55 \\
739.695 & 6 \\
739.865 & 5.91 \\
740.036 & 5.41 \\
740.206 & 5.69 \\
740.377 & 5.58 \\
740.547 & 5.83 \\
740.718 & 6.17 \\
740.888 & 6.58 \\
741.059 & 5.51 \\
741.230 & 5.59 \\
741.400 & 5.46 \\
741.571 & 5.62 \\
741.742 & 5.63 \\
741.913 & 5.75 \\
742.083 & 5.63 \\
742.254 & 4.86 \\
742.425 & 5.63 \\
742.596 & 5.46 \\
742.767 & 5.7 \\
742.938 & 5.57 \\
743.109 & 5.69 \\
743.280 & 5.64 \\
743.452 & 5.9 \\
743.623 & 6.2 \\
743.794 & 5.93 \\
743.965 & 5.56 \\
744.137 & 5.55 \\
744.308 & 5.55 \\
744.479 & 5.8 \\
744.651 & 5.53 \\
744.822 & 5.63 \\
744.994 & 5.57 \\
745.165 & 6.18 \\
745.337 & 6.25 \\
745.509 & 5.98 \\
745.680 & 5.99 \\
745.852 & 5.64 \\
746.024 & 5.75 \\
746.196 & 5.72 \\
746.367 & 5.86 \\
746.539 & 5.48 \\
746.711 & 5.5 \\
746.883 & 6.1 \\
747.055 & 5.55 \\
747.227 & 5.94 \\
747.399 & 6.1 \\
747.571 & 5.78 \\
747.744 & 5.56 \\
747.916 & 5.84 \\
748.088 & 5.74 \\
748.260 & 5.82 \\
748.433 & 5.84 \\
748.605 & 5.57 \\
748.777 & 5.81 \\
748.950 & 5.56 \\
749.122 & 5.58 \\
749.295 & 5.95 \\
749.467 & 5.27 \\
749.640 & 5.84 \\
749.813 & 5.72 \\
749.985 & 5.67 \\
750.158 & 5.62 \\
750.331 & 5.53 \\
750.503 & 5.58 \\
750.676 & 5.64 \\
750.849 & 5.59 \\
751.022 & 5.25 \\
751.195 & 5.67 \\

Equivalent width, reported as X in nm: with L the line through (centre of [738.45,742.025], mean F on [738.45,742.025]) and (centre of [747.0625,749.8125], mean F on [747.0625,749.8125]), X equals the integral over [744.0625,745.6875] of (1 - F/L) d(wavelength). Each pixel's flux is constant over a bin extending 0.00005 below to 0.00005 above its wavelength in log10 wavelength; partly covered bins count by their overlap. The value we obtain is -0.02 nm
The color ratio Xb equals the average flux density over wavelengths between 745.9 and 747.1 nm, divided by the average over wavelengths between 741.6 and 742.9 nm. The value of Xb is 1.0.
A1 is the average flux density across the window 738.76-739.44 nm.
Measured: 5.38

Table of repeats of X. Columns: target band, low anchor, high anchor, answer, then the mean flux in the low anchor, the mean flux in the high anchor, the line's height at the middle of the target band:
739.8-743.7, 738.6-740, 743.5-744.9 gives -0.03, 5.58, 5.73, 5.65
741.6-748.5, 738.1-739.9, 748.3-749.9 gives -0.10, 5.59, 5.69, 5.65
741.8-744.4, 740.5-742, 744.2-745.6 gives 0.07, 5.79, 5.81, 5.8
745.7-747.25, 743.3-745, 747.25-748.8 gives 0.01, 5.72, 5.79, 5.76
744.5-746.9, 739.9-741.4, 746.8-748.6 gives 0.01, 5.78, 5.81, 5.8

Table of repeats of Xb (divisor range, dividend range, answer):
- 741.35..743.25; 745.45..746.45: 1.05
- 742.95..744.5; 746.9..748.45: 1.01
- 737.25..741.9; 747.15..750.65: 1.01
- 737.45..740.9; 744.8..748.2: 1.02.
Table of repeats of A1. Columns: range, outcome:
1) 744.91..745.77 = 5.99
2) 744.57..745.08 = 5.58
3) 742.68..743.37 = 5.65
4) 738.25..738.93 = 5.54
